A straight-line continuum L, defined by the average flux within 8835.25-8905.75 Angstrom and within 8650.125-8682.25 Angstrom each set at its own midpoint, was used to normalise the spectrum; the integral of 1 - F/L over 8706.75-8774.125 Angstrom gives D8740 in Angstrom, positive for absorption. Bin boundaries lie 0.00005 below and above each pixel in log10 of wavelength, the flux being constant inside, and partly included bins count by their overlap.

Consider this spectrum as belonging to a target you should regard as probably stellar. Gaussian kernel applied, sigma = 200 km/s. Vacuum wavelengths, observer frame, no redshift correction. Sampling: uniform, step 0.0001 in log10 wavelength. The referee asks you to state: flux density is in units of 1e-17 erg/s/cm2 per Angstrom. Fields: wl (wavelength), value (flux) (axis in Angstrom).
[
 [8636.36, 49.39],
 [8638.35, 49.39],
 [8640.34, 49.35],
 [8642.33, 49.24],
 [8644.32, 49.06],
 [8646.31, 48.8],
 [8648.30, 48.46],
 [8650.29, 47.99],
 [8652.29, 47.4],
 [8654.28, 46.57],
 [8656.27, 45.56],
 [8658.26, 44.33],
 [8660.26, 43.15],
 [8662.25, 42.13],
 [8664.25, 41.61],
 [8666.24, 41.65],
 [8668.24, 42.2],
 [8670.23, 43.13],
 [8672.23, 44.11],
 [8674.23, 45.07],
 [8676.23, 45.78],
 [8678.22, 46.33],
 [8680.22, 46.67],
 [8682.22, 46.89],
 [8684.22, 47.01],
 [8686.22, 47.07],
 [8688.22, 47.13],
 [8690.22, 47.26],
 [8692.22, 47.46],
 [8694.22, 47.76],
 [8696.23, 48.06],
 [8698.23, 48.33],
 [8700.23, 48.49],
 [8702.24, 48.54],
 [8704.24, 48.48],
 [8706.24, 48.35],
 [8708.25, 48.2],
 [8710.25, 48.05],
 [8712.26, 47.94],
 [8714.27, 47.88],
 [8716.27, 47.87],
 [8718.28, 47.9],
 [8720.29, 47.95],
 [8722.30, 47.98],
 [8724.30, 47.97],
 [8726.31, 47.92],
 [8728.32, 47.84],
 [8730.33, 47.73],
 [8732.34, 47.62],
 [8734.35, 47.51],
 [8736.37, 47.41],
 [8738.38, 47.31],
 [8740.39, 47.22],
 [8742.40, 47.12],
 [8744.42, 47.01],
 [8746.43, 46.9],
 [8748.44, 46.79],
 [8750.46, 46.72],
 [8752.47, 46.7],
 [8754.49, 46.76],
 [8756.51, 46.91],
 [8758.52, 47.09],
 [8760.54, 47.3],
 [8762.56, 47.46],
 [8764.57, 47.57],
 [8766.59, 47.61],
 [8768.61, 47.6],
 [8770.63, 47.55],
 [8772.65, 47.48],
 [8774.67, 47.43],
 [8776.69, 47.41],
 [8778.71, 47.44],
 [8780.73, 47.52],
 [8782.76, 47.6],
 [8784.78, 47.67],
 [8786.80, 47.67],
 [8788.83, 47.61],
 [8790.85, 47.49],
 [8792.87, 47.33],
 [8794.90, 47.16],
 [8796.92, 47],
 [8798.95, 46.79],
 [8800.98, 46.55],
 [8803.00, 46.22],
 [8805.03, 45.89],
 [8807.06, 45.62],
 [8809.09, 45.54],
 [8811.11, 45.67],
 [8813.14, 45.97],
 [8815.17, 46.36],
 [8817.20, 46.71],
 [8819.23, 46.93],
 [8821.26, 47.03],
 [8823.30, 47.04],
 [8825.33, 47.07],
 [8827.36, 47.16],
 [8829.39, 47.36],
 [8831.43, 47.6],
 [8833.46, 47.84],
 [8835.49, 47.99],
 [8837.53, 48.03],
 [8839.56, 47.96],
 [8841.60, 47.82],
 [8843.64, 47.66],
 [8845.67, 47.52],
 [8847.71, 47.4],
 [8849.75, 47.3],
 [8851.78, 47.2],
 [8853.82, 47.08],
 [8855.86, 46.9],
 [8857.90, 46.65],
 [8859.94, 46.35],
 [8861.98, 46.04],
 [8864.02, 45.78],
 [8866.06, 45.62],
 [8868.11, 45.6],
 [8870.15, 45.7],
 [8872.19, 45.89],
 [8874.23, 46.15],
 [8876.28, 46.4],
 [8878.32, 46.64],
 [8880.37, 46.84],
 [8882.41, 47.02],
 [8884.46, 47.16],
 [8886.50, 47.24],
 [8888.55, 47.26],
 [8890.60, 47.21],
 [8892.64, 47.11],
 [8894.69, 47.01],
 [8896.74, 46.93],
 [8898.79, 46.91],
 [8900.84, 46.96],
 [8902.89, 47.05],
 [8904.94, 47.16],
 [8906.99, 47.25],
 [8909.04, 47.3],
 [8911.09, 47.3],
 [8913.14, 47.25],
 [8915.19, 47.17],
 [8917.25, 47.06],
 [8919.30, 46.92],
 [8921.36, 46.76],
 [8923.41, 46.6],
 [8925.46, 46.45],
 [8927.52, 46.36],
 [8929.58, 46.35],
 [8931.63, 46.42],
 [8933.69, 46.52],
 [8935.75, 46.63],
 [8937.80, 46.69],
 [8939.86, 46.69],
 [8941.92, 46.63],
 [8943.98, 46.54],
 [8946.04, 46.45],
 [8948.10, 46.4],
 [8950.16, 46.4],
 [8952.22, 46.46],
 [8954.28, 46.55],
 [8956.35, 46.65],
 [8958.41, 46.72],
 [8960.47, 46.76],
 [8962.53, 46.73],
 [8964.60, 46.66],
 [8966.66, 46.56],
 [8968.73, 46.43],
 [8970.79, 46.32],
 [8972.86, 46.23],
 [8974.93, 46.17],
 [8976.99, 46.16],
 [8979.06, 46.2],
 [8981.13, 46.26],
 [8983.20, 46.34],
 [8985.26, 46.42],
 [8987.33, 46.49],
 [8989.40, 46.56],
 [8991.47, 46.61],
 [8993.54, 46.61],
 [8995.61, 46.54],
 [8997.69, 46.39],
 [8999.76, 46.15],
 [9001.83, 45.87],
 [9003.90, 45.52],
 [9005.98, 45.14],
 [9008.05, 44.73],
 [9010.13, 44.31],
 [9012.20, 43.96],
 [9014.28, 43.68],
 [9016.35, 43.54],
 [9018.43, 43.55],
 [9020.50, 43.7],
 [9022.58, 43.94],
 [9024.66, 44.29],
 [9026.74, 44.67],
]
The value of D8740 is -3.1 Angstrom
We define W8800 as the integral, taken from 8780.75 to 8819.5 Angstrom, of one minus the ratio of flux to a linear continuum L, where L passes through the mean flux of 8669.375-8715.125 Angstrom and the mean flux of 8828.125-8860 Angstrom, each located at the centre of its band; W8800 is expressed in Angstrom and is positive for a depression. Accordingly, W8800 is 0.5 Angstrom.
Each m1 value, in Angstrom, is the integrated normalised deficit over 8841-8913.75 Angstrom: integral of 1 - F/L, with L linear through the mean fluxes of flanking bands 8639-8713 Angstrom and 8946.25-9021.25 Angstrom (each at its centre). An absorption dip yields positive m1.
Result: -1.1 Angstrom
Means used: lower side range 46.6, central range 46.8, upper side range 45.9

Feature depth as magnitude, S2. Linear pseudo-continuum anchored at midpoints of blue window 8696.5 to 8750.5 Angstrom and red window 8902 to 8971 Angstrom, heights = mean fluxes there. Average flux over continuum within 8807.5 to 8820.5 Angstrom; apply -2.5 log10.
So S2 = 0.03 mag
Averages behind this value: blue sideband 47.8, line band 46.2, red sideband 46.7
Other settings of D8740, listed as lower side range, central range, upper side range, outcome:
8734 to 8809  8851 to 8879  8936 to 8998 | 0.3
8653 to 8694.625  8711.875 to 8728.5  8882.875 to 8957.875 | -0.9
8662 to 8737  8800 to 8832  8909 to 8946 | 0.2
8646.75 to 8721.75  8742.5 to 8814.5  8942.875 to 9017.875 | -1.0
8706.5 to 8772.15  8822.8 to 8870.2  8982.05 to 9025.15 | -0.5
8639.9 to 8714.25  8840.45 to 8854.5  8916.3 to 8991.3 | -0.3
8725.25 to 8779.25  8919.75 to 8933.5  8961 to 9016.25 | -0.1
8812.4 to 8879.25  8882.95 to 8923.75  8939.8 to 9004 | -0.4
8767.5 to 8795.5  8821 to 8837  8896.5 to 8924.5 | 0.0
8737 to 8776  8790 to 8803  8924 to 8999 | 0.0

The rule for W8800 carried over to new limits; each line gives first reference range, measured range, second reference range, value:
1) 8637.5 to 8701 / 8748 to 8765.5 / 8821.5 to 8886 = -0.2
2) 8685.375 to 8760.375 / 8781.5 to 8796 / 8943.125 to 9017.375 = -0.1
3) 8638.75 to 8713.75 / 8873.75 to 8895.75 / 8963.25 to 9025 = -0.5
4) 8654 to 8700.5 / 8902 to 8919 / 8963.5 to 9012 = -0.5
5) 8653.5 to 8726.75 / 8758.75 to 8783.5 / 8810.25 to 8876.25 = -0.4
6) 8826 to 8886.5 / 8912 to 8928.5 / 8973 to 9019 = -0.2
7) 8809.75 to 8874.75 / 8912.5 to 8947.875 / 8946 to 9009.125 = -0.1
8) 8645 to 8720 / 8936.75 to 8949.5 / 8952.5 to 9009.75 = -0.1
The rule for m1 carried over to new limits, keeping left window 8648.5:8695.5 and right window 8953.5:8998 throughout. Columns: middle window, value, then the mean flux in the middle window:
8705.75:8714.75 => -0.5 Angstrom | 48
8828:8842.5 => -0.6 Angstrom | 47.8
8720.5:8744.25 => -1.0 Angstrom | 47.6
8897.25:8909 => -0.2 Angstrom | 47.1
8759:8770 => -0.4 Angstrom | 47.5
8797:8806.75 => -0.1 Angstrom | 46.3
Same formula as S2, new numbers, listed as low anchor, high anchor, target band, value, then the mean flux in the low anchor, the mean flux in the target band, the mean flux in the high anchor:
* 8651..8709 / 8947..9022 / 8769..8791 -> -0.036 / 46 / 47.5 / 45.9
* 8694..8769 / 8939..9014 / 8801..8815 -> 0.029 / 47.6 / 45.9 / 46.2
